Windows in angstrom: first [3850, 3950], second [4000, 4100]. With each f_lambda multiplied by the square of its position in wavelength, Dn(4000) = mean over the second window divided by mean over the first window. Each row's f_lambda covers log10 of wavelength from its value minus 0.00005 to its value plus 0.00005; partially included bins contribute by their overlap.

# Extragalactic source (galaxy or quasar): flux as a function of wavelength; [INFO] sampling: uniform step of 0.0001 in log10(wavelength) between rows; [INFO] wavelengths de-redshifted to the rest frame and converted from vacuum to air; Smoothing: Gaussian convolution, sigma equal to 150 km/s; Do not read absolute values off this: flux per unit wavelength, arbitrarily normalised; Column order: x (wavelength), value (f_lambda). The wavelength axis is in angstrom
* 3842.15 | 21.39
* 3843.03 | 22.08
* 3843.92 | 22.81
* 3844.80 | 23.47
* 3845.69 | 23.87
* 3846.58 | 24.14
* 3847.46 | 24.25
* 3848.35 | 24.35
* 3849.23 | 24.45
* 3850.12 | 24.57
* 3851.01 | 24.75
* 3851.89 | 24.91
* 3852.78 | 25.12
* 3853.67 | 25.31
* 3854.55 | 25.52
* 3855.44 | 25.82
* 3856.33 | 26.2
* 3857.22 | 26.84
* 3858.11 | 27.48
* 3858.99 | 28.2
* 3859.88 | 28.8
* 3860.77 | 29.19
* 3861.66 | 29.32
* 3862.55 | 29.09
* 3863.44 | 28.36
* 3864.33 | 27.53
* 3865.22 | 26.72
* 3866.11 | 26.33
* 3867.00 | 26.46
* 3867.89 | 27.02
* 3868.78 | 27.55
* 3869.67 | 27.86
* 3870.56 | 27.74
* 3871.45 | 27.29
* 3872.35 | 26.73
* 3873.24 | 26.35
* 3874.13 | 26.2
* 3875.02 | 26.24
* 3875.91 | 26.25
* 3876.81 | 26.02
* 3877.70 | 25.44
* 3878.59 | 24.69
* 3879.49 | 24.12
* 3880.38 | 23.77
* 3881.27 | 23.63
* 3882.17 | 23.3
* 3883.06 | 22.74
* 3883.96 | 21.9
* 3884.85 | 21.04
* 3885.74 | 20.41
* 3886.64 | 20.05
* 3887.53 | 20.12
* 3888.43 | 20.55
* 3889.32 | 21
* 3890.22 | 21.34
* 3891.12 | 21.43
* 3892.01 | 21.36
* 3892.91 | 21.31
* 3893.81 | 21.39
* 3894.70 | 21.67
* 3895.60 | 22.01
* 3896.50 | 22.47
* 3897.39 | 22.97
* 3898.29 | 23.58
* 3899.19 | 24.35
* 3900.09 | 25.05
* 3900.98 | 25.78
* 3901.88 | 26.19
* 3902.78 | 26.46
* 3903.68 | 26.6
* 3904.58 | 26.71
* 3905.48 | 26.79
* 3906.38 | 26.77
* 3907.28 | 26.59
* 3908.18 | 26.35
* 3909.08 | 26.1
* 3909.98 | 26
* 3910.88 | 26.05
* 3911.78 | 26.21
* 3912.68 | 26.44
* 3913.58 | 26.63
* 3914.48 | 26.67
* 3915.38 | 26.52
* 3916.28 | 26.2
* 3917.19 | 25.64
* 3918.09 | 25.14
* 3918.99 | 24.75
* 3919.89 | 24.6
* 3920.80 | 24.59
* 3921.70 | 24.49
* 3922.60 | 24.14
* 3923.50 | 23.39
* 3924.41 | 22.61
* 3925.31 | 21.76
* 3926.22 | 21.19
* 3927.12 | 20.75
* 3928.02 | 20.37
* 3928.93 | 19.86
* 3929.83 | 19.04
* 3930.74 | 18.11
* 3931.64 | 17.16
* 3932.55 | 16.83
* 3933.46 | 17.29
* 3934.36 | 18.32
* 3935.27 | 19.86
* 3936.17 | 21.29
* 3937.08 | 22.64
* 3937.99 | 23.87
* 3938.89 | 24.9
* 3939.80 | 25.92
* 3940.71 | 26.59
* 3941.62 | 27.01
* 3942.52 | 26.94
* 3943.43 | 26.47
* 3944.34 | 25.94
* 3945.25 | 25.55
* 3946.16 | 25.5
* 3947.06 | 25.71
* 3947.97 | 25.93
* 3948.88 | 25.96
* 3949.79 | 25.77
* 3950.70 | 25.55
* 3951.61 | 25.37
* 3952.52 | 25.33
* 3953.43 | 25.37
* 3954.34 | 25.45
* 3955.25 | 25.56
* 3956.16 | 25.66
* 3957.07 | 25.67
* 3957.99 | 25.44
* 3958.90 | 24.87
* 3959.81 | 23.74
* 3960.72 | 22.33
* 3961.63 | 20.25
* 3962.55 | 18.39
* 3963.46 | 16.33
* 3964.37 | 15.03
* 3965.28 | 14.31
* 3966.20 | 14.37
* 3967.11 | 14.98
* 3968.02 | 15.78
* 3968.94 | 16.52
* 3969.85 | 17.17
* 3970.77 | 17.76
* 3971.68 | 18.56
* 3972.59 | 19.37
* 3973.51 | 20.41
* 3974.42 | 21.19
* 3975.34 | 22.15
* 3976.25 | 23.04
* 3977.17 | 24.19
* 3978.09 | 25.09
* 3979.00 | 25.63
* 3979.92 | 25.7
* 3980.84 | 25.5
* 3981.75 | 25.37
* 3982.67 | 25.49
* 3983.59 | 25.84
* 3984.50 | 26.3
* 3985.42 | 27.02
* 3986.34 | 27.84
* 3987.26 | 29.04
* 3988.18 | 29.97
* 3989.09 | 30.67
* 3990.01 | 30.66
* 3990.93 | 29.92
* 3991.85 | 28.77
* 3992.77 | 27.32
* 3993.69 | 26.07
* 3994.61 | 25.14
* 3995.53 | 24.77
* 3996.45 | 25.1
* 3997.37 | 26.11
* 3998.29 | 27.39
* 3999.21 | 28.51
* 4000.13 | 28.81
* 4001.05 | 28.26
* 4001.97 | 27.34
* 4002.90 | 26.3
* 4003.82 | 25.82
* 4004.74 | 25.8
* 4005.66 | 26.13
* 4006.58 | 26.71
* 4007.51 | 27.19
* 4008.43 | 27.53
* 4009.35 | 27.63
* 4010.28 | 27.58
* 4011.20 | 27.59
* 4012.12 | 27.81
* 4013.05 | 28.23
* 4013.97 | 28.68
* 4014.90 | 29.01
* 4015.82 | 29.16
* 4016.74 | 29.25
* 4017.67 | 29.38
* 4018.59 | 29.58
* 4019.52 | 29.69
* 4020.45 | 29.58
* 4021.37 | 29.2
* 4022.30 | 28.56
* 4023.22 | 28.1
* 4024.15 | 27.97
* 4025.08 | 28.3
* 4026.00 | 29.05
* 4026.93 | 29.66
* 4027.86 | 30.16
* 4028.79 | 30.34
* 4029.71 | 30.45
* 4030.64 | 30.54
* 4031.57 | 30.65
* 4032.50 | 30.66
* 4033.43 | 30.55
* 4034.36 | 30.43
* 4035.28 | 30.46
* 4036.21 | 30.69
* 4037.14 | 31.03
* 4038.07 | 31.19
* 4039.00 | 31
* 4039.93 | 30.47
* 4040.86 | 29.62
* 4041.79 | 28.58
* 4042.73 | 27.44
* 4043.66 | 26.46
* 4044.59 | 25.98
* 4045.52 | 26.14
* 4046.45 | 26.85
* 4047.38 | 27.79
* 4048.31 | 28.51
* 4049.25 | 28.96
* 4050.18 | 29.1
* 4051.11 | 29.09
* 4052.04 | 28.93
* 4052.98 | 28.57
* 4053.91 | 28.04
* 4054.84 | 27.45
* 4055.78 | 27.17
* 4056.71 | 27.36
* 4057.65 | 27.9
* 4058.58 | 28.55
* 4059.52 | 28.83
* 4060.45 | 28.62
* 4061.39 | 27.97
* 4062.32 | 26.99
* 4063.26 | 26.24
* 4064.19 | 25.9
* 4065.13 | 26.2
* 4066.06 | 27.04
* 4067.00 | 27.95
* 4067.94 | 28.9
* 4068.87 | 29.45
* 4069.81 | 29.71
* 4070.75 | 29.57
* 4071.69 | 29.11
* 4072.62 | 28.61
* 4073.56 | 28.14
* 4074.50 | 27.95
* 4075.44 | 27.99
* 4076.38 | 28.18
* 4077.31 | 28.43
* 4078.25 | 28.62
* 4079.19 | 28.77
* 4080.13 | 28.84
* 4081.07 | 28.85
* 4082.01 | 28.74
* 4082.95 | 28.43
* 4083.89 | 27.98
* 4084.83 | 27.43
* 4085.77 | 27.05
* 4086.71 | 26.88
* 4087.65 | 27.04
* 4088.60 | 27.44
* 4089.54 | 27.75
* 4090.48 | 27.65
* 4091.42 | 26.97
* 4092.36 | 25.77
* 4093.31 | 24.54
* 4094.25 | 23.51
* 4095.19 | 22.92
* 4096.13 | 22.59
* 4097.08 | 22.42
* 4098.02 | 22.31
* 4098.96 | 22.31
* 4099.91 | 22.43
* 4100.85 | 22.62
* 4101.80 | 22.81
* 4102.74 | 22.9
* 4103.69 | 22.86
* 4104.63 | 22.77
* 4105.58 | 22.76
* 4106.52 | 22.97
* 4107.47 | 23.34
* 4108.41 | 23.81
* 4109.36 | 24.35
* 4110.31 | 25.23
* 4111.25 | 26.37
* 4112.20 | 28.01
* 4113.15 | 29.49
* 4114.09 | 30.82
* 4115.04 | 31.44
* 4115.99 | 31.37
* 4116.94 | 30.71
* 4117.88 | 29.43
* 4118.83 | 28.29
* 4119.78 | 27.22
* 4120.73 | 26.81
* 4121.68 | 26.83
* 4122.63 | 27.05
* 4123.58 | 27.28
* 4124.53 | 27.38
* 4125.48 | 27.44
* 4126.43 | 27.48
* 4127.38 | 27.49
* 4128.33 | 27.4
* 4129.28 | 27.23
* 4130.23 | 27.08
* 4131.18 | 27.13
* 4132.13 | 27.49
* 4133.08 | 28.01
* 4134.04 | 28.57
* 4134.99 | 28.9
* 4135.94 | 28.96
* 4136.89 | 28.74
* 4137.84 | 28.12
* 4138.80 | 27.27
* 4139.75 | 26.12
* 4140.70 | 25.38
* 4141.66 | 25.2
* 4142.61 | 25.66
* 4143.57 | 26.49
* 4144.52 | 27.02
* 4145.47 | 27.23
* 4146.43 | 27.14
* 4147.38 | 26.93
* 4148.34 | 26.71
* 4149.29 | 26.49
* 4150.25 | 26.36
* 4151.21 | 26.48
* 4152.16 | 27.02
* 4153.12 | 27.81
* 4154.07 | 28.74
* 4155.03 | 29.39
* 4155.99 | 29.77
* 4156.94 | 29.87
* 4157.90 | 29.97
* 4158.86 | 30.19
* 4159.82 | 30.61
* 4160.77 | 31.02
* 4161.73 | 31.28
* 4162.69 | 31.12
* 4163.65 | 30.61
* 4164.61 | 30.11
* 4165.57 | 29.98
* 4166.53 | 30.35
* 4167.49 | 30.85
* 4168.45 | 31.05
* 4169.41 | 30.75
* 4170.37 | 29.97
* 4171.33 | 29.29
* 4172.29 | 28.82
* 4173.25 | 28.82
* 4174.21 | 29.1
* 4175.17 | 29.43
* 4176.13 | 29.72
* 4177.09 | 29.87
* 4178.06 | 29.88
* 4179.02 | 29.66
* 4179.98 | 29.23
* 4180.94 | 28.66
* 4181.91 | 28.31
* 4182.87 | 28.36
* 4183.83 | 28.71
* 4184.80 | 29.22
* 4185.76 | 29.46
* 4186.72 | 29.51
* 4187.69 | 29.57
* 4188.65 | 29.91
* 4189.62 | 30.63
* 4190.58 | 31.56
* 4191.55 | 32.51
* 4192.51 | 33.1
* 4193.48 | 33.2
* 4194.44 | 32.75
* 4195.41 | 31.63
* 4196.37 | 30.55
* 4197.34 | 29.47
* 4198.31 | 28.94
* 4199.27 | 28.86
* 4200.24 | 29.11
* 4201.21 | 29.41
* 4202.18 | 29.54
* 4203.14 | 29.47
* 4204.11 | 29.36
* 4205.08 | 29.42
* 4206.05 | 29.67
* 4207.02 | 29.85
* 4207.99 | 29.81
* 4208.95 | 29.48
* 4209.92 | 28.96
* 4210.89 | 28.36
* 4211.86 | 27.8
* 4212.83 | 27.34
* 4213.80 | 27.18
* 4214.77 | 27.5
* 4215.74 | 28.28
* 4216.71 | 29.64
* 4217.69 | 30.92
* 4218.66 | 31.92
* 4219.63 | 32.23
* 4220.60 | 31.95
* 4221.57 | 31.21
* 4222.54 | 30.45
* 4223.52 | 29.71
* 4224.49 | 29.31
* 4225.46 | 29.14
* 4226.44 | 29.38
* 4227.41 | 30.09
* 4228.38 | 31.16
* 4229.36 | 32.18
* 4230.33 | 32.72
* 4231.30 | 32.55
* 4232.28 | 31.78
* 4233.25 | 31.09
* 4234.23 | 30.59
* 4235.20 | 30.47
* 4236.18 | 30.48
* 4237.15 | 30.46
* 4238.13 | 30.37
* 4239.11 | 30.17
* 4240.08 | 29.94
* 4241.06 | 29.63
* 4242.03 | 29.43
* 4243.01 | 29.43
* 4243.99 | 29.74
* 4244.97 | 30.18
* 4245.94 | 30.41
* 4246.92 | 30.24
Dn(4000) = 1.23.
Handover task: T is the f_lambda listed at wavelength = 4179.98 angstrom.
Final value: 29.23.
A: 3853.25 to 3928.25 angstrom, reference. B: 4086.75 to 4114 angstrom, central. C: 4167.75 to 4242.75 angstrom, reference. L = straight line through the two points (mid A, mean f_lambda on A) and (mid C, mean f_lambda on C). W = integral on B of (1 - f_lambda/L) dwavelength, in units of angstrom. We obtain 3.55 angstrom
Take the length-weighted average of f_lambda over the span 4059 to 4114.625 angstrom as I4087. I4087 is 26.4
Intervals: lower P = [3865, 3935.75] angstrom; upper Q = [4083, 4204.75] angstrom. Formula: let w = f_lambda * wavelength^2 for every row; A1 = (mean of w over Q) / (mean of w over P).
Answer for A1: 1.3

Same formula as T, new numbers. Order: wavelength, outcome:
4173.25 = 28.82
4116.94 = 30.71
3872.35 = 26.73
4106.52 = 22.97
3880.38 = 23.77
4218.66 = 31.92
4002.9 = 26.3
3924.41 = 22.61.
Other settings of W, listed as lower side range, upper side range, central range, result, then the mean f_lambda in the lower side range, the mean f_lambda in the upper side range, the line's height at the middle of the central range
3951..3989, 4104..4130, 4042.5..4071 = -3.0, 22.6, 27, 25.2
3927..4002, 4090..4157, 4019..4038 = -3.9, 23.6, 26.5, 24.8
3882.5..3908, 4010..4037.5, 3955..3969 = 3.4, 23.2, 29.4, 26.4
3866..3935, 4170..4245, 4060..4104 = 1.3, 23.8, 30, 27.4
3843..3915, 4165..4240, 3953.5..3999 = 5.2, 25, 30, 26.5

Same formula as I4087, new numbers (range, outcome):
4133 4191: 28.9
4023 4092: 28.5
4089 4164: 26.9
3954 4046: 26.2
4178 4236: 30.1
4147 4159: 28.1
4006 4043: 29.2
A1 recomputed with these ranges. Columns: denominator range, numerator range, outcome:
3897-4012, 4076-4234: 1.29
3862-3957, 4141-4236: 1.40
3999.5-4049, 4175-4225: 1.13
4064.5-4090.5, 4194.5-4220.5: 1.12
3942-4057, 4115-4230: 1.20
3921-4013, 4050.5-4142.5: 1.20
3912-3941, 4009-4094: 1.33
